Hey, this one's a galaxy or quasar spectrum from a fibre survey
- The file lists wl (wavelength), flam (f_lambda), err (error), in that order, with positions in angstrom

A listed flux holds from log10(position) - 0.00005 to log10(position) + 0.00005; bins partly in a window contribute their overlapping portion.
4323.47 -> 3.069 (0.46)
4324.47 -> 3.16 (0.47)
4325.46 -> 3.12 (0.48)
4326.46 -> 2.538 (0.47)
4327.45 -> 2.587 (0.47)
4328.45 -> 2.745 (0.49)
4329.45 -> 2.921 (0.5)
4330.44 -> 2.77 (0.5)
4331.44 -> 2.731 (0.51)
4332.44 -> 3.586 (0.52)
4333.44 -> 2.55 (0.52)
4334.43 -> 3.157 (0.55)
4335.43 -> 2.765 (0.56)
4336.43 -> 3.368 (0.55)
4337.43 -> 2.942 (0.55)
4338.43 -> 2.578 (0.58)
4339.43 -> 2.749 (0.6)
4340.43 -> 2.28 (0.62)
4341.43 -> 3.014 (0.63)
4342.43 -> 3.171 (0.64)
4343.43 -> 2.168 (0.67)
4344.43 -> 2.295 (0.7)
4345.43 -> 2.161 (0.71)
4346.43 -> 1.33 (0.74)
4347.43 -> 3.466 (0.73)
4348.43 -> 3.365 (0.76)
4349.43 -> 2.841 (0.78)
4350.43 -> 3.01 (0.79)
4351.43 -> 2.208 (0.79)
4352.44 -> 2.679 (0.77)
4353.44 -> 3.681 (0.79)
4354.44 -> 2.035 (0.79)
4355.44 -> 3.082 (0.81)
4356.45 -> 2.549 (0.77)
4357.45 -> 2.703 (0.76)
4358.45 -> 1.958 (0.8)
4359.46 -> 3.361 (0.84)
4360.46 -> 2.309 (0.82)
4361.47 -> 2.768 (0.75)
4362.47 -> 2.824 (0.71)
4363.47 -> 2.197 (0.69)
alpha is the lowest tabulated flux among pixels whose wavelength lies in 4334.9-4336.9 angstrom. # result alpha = 2.765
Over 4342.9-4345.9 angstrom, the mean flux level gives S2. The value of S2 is 2.22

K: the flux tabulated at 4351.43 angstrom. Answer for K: 2.208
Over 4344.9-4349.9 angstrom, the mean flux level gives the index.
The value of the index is 2.63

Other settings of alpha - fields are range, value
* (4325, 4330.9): 2.538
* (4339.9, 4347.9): 1.33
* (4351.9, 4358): 2.035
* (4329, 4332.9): 2.731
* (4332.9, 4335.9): 2.55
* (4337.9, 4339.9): 2.578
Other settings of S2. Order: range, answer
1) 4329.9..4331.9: 2.76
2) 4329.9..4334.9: 2.96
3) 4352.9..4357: 2.84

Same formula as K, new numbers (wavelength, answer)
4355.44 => 3.082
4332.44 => 3.586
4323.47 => 3.069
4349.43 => 2.841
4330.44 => 2.77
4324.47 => 3.16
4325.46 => 3.12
